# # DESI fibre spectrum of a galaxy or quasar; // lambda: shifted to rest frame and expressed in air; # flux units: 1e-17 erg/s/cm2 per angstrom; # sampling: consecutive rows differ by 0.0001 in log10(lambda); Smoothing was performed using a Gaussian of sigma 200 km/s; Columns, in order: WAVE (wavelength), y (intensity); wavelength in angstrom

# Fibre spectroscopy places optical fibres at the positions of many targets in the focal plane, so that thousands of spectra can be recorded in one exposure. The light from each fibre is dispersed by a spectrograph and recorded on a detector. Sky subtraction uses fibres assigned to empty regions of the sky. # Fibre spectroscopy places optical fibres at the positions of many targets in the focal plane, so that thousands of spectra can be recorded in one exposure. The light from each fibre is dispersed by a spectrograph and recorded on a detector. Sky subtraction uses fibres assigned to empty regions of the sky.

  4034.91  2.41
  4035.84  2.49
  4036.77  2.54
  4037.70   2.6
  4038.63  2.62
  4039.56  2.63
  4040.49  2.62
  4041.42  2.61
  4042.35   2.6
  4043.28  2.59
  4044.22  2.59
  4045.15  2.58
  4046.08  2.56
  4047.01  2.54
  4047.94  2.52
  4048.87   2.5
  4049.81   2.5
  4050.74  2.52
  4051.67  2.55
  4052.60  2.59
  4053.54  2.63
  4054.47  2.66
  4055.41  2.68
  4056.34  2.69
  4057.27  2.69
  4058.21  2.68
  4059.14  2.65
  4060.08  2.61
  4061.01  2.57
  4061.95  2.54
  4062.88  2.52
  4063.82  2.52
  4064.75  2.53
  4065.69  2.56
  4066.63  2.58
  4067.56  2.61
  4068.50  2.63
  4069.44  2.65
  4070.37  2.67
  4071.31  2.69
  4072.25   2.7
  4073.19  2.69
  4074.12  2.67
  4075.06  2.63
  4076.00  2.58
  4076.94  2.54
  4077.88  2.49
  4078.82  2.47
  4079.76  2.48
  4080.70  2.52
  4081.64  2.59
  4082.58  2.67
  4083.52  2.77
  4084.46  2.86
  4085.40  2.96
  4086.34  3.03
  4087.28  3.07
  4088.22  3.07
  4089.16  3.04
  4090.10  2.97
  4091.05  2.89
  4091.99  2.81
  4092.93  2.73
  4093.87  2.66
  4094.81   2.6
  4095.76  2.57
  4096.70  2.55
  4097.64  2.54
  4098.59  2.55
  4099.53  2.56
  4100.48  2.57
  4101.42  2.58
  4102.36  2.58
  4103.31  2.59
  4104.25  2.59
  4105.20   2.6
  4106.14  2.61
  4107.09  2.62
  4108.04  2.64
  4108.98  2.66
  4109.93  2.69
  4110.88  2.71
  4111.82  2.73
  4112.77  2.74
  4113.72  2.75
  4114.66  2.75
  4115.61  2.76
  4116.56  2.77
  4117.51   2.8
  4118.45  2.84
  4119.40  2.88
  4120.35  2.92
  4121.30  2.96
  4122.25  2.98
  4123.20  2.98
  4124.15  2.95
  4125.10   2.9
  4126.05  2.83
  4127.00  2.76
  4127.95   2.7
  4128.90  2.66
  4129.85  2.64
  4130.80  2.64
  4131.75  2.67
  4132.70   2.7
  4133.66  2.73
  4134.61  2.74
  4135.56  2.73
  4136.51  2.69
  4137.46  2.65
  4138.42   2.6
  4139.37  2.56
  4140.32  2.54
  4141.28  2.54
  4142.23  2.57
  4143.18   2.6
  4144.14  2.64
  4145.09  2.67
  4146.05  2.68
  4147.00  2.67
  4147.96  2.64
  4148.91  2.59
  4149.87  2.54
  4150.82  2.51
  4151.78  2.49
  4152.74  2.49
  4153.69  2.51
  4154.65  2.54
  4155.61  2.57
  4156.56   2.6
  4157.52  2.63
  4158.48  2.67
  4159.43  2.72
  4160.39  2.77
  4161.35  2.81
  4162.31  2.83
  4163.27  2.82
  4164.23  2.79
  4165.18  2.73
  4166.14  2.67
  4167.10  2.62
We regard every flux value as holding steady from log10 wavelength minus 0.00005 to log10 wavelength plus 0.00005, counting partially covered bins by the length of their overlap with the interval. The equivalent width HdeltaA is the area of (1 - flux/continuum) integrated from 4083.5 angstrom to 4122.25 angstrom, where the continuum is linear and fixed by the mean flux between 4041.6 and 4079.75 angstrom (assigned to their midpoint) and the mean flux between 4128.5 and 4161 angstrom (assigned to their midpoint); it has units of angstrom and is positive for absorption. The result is -2.1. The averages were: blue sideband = 2.59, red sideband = 2.62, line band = 2.75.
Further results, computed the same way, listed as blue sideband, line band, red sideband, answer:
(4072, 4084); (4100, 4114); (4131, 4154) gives -0.20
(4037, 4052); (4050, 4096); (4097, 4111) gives -1.59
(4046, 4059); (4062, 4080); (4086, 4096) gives 0.88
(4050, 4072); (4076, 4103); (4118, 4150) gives -0.51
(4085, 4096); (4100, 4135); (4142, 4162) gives 0.29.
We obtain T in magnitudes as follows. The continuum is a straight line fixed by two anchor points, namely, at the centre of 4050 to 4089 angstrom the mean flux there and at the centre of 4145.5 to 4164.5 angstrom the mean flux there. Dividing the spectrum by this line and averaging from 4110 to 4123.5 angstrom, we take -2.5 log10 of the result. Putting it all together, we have -0.07 mag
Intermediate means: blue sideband 2.66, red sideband 2.64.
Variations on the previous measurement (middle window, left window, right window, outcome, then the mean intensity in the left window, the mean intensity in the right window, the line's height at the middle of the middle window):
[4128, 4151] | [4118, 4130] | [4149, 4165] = 0.05 mag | 2.85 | 2.64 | 2.75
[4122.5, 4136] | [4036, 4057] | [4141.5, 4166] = -0.05 mag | 2.59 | 2.64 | 2.63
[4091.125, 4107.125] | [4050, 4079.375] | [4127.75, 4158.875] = 0.00 mag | 2.6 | 2.62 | 2.61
